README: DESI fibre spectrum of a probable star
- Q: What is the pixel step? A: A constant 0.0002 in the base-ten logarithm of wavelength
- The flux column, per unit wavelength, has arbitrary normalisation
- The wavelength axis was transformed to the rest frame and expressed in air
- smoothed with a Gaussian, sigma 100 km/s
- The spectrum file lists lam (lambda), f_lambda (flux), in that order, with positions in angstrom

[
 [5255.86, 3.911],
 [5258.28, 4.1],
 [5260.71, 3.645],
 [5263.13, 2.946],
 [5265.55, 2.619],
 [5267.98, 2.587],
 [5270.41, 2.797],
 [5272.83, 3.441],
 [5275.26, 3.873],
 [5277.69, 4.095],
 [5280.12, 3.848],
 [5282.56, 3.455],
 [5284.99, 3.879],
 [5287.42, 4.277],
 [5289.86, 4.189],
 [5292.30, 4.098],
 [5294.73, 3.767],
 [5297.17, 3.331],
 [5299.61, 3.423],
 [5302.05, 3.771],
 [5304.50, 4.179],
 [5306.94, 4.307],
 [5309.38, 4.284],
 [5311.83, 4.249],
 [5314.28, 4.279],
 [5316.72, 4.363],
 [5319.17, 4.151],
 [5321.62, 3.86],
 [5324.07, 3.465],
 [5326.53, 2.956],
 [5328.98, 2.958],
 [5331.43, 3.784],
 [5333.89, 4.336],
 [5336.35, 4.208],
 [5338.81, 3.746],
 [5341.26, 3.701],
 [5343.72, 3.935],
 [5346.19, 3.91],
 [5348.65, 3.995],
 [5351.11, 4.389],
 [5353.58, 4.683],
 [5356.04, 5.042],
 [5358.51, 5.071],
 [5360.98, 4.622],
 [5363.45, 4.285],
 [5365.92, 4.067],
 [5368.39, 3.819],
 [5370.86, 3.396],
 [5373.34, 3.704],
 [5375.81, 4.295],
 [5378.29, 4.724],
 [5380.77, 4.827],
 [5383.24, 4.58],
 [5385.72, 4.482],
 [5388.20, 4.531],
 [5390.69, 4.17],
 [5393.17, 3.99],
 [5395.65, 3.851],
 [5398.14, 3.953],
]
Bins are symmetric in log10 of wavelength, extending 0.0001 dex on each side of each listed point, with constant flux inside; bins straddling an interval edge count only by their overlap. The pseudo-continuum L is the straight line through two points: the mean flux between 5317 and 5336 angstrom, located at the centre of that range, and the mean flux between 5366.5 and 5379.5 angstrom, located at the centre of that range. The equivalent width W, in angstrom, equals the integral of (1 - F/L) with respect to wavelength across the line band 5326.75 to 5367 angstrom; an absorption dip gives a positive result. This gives -3.2 angstrom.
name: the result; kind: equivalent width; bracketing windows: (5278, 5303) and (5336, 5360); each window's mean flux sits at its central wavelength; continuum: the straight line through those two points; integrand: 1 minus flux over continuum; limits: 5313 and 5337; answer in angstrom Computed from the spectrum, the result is 1.5 angstrom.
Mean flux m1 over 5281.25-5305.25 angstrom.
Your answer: 3.83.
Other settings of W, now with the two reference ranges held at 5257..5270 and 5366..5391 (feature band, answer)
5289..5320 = -4.2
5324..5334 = 1.0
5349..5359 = -1.7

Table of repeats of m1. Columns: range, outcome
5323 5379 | 4.04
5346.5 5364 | 4.56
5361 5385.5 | 4.22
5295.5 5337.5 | 3.87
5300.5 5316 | 4.17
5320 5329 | 3.39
